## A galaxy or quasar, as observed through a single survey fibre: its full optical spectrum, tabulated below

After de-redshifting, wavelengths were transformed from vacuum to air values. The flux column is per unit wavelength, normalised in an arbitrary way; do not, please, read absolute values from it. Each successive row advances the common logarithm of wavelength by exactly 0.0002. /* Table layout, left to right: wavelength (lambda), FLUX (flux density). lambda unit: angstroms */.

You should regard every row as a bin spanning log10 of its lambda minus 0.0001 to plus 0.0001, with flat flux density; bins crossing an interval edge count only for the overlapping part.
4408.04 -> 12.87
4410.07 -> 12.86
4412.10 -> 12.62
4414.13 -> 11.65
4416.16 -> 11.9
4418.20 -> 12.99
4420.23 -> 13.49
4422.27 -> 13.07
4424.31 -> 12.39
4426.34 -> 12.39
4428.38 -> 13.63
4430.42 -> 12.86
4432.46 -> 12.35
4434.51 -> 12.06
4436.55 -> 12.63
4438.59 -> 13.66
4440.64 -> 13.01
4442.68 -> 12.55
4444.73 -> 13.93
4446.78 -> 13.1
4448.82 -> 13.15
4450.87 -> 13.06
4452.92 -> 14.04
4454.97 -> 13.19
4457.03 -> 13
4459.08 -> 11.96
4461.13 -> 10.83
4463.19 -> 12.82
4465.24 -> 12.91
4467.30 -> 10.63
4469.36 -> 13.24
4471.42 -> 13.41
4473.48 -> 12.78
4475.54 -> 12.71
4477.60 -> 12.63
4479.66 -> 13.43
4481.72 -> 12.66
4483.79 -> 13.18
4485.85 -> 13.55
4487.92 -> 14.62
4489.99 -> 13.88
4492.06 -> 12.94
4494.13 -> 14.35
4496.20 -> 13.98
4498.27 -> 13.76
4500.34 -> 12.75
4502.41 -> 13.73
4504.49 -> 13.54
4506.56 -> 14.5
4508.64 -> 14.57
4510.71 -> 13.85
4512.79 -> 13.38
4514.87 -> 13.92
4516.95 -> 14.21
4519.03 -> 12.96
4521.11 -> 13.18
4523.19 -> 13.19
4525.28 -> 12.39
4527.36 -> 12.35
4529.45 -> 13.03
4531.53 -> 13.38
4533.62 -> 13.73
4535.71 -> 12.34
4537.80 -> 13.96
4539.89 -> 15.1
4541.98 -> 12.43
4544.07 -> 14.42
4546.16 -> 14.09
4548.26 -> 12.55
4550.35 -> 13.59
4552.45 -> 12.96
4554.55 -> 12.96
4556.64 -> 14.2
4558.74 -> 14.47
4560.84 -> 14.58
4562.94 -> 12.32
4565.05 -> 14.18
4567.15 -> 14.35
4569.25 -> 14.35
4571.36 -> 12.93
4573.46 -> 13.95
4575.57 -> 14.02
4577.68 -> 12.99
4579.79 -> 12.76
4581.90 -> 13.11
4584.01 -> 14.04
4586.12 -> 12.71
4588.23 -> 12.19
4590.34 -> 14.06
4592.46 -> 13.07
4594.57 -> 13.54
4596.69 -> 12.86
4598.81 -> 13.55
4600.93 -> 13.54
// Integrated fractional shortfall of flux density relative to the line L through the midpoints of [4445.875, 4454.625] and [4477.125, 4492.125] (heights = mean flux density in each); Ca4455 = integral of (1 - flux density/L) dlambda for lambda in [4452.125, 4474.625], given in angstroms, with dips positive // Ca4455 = 1.3 angstroms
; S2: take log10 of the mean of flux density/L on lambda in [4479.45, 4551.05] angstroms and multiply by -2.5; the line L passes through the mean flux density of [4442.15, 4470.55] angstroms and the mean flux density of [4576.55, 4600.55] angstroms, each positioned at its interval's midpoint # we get -0.05 mag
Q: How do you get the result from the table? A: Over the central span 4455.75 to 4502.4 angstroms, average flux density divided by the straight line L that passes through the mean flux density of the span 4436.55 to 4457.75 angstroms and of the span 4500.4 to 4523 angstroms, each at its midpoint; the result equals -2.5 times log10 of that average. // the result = 0.04 mag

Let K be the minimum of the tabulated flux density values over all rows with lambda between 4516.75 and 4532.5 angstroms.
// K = 12.35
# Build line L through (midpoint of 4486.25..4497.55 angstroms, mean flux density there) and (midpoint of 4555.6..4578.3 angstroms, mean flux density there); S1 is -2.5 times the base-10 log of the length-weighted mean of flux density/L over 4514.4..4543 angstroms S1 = 0.05 mag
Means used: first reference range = 13.9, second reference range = 13.9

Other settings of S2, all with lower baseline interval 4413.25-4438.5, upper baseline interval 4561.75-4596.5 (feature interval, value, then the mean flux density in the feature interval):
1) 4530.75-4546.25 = -0.04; 13.7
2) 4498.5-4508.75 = -0.06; 13.7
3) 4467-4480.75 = 0.01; 12.8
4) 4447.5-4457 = -0.04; 13.3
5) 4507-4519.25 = -0.07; 13.9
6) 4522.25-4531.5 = 0.03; 12.8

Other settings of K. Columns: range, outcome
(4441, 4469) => 10.63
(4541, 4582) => 12.32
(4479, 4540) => 12.34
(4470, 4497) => 12.63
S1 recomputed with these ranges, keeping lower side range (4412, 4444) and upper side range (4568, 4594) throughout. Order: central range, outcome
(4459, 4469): 0.08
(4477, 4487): -0.02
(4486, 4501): -0.06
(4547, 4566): -0.02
